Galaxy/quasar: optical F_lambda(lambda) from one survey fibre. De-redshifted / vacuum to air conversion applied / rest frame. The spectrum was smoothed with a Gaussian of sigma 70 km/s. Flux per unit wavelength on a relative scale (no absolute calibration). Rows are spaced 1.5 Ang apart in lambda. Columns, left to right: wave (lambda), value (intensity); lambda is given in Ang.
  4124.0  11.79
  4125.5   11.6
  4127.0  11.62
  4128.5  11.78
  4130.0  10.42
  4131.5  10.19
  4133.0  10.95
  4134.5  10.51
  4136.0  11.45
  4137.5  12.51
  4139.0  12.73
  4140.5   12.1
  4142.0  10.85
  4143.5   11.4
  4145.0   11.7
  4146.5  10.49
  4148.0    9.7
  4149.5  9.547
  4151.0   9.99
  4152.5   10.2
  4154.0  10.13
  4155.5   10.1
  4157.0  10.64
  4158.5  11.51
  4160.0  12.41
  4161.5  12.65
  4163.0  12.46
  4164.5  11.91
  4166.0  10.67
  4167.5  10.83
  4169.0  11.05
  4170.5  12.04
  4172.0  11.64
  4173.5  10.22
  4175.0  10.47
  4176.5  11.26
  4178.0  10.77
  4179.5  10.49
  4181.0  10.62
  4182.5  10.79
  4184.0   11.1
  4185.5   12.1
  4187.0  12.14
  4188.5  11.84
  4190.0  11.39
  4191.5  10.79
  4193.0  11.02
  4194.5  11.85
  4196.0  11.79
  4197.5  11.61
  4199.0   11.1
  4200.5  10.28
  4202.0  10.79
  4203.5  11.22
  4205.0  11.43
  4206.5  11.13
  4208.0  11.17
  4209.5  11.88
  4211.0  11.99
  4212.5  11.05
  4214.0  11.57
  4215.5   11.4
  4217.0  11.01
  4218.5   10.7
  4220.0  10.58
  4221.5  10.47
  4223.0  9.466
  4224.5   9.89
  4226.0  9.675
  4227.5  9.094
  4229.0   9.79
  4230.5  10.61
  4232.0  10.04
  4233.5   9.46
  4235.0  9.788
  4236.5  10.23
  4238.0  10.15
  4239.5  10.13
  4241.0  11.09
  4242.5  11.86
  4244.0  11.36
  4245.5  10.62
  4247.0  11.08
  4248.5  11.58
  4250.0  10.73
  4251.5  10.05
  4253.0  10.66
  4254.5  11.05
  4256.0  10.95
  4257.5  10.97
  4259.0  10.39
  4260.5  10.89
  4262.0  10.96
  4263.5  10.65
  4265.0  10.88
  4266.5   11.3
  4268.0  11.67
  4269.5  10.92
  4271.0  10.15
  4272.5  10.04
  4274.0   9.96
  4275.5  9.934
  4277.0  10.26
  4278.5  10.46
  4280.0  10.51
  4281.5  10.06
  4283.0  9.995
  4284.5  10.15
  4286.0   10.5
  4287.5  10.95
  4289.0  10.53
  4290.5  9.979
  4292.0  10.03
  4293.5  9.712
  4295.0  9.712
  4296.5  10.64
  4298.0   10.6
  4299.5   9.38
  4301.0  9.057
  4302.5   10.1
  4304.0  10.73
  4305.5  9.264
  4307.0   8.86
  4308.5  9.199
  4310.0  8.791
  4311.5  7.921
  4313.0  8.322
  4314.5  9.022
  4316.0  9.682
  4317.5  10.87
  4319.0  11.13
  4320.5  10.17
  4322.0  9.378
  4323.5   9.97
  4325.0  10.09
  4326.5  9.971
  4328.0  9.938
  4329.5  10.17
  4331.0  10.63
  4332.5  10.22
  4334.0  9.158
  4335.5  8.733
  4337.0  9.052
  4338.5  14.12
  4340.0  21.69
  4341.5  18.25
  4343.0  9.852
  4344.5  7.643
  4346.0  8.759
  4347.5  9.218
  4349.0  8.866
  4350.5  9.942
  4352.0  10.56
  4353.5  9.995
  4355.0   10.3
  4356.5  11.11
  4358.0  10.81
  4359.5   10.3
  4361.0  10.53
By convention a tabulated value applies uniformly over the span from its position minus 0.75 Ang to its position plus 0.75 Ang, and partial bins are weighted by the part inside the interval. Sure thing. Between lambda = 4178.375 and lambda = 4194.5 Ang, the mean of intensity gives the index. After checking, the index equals 11.2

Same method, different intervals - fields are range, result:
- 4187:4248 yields 10.8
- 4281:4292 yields 10.3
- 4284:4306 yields 10.1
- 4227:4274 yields 10.6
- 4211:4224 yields 10.8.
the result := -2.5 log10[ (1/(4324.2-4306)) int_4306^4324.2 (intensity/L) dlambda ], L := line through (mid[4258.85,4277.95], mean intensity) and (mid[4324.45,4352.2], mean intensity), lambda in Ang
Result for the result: 0.15 mag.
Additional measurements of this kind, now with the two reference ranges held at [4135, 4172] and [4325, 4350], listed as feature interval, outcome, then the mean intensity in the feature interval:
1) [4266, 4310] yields 0.094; 10.1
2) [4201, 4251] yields 0.043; 10.7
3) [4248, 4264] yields 0.028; 10.8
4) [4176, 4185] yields 0.031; 10.9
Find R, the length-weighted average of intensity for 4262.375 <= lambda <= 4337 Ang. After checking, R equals 10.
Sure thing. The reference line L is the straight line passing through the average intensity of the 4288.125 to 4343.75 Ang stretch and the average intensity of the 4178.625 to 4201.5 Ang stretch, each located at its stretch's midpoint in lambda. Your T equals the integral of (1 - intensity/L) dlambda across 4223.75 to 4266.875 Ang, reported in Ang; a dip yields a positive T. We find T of 1.3 Ang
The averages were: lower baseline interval 11.3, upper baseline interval 10.4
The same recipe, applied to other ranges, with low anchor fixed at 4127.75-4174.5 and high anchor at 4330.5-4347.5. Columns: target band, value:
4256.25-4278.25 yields 1.4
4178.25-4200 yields -0.2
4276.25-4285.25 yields 0.9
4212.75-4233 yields 1.7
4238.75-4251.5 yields 0.4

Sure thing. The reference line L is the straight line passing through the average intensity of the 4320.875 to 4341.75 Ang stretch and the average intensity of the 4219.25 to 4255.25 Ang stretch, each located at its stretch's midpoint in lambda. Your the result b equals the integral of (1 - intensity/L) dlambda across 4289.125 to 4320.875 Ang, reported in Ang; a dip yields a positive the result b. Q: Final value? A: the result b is 4.0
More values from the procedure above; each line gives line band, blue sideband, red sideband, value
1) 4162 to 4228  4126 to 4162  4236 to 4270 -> -0.6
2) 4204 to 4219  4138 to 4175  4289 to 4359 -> -0.7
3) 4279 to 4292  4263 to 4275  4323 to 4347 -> 0.6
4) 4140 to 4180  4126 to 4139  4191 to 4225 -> 0.7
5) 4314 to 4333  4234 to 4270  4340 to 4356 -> 1.3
